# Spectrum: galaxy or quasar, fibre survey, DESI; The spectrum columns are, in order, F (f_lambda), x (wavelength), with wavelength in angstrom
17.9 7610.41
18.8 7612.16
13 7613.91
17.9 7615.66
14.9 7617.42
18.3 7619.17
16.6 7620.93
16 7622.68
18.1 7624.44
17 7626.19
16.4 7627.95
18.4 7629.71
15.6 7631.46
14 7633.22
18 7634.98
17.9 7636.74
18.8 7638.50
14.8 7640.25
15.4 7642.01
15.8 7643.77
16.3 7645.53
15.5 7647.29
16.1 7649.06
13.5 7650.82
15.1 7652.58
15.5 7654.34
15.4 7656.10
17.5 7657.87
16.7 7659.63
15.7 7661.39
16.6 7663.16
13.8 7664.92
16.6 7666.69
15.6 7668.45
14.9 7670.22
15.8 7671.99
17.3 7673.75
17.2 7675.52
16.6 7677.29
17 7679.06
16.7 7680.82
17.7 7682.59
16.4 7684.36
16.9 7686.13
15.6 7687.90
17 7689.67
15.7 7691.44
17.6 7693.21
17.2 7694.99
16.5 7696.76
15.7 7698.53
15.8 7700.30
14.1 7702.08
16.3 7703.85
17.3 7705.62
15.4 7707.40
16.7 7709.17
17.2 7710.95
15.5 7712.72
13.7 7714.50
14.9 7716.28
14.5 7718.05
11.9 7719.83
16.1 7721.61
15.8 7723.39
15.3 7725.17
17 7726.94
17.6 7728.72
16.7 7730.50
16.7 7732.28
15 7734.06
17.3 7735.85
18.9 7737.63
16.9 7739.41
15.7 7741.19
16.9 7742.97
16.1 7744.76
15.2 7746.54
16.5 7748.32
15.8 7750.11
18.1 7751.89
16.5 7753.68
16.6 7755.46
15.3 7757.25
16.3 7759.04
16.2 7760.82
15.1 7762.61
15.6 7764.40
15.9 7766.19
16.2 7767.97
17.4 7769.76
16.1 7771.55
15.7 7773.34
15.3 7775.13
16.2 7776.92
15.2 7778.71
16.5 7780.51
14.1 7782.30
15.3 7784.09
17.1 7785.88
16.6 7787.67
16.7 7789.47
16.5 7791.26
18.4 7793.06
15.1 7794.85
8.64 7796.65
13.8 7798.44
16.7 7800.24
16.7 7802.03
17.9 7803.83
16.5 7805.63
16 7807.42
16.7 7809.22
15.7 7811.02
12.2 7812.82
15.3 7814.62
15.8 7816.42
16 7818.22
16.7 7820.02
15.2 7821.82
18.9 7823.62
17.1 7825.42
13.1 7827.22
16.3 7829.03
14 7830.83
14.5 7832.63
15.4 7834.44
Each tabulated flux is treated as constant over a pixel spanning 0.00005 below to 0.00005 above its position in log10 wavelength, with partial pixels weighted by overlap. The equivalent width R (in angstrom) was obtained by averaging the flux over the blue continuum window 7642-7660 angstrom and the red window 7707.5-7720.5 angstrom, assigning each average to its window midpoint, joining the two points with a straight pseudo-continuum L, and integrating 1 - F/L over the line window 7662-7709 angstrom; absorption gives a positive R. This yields -3.0 angstrom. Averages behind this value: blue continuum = 15.7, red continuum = 15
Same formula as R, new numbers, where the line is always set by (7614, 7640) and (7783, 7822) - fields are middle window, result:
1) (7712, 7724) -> 1.2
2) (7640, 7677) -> 1.8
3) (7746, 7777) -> -0.3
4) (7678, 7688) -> -0.2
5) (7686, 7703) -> 0.2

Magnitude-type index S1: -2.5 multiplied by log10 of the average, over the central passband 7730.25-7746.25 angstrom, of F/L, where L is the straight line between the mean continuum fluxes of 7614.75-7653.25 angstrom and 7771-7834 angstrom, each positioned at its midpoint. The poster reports -0.05 mag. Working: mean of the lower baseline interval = 16.4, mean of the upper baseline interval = 15.7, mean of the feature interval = 16.6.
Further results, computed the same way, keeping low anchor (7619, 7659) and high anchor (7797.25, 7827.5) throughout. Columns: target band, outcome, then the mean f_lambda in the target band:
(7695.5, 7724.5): 0.05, 15.5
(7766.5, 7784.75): 0.01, 15.8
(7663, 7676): 0.02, 15.9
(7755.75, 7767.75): 0.01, 15.8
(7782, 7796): -0.02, 16.2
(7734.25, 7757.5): -0.04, 16.6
